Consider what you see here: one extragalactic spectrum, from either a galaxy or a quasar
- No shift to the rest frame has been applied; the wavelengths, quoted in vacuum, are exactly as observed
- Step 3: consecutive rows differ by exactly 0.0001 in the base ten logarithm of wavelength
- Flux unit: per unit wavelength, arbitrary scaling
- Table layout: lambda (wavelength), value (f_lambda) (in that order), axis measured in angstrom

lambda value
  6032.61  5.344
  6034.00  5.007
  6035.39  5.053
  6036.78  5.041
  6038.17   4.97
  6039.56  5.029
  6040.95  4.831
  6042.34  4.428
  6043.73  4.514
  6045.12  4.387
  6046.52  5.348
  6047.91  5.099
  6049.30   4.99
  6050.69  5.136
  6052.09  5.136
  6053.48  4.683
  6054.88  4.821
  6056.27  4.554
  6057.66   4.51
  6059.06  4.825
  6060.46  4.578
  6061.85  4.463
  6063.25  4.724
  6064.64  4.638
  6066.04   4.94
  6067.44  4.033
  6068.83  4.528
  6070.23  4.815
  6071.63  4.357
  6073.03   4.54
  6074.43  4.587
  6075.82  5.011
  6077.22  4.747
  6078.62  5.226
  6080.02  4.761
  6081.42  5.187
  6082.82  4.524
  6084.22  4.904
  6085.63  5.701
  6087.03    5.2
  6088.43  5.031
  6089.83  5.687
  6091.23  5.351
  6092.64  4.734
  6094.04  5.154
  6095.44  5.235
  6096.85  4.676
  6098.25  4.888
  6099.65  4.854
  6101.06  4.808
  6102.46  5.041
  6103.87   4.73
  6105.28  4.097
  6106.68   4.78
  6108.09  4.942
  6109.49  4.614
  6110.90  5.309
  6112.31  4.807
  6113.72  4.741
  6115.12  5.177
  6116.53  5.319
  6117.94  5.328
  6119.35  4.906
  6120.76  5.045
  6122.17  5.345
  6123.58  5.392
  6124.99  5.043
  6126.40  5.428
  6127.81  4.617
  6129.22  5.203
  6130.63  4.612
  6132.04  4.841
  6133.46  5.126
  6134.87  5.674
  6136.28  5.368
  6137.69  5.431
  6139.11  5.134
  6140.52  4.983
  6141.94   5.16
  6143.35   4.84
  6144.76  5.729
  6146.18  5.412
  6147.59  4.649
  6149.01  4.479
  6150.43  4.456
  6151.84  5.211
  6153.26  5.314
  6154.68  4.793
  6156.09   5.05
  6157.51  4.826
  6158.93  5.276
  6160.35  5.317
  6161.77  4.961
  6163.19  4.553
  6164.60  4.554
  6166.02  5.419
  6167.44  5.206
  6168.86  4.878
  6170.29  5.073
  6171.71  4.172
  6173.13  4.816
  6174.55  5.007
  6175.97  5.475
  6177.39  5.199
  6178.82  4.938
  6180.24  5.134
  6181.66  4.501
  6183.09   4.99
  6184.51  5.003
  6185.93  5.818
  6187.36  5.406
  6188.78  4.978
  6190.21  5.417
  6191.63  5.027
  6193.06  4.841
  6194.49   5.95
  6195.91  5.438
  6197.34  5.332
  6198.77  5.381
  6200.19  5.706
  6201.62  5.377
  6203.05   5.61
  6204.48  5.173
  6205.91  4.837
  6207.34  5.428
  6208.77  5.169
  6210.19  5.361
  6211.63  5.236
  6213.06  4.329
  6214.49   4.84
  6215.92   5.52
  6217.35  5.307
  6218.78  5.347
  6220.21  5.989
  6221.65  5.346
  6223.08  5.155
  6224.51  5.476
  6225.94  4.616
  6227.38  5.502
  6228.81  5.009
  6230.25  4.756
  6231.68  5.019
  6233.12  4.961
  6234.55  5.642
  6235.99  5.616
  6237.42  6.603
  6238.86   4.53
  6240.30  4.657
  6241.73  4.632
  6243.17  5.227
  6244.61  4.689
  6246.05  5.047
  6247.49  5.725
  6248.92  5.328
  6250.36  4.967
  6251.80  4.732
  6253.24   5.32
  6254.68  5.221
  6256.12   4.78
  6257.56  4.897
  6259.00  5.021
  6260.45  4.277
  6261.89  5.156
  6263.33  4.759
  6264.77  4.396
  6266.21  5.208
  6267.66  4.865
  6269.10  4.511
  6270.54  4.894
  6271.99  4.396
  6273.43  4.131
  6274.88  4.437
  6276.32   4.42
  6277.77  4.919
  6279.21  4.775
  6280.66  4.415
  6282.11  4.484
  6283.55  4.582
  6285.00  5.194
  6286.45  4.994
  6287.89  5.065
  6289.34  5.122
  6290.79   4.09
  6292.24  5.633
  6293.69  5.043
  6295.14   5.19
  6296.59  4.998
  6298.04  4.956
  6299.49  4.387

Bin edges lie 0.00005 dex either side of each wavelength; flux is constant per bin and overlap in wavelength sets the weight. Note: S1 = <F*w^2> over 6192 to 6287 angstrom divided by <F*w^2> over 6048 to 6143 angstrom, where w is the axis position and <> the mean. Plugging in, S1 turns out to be 1.1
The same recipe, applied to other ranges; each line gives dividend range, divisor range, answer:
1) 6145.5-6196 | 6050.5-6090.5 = 1.08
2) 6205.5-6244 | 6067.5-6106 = 1.11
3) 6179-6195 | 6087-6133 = 1.06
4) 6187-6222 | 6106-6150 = 1.07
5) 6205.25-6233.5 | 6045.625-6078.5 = 1.14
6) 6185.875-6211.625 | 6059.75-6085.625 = 1.18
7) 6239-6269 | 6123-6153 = 1.01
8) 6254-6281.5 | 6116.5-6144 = 0.96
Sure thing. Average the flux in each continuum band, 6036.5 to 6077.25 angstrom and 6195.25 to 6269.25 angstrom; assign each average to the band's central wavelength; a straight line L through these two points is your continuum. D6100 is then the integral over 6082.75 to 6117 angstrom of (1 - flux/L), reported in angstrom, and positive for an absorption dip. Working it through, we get -1.0 angstrom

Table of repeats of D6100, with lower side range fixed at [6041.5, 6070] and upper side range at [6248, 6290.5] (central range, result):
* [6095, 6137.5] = -2.3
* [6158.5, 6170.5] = -0.7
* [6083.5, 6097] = -1.3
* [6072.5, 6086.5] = -0.6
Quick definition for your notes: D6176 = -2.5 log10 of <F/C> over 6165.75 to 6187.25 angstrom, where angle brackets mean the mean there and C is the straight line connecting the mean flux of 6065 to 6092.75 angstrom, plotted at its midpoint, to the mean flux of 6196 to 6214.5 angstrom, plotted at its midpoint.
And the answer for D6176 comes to 0.02 mag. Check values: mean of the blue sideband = 4.89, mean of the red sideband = 5.23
